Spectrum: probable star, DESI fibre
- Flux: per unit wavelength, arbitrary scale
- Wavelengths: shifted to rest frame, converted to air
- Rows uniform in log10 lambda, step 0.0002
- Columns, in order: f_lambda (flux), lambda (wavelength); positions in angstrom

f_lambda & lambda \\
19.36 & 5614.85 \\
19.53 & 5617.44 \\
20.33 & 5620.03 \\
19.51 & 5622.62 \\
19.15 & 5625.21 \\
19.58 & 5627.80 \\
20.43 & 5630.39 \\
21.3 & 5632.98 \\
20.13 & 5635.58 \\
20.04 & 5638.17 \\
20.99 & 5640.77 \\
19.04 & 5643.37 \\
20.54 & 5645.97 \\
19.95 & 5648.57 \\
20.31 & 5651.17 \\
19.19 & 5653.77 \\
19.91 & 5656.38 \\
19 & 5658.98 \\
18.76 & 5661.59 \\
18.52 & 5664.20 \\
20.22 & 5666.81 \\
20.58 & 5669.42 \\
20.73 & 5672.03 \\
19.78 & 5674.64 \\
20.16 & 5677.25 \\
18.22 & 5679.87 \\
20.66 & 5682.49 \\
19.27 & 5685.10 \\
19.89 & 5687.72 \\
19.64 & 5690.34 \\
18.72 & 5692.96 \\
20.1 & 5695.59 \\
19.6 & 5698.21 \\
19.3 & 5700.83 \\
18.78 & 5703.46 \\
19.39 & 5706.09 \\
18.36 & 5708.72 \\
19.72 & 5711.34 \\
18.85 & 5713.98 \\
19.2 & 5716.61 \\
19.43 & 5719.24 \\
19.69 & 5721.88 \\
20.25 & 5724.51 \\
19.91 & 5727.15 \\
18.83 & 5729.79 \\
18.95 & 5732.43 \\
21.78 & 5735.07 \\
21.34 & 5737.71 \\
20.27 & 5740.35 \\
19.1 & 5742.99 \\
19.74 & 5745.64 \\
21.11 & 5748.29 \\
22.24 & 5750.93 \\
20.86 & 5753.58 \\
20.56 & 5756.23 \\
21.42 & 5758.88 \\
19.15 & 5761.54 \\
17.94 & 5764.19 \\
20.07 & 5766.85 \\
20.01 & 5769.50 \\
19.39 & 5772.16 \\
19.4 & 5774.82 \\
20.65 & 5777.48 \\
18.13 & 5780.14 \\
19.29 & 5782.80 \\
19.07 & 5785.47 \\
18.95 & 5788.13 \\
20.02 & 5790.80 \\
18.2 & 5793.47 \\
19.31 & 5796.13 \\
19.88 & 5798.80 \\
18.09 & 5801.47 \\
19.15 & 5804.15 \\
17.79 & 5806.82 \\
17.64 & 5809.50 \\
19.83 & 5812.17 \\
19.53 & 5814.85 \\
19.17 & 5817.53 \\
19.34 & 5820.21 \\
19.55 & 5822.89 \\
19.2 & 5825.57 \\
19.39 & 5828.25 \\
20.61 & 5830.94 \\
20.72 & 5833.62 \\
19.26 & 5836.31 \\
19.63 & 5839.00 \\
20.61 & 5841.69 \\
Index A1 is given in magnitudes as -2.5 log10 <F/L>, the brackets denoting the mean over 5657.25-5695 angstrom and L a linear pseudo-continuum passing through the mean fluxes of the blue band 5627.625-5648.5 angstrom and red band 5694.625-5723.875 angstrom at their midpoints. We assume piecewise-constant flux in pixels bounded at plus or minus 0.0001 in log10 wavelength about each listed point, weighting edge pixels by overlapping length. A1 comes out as 0.01 mag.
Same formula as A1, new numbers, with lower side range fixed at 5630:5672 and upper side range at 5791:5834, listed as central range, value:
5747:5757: -0.094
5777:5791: 0.007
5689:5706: 0.021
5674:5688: 0.009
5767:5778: -0.025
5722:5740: -0.032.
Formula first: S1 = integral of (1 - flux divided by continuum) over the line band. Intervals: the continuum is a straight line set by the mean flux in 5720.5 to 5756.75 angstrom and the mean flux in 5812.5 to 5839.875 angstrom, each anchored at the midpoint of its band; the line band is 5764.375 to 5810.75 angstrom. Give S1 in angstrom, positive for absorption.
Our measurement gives 1.99 angstrom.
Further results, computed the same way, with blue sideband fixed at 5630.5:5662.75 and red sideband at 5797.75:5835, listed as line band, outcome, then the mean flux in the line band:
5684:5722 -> 0.8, 19.3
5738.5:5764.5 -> -1.1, 20.4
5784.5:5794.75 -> 0.2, 19.1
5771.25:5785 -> 0.1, 19.3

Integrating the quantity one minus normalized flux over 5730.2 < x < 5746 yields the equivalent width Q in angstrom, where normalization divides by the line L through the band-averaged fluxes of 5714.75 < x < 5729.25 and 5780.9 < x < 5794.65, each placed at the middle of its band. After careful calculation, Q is -0.5 angstrom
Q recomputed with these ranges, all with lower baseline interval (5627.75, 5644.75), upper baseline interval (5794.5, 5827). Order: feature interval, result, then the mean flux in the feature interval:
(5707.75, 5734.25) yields 0.4 angstrom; 19.4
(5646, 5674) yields 0.5 angstrom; 19.8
